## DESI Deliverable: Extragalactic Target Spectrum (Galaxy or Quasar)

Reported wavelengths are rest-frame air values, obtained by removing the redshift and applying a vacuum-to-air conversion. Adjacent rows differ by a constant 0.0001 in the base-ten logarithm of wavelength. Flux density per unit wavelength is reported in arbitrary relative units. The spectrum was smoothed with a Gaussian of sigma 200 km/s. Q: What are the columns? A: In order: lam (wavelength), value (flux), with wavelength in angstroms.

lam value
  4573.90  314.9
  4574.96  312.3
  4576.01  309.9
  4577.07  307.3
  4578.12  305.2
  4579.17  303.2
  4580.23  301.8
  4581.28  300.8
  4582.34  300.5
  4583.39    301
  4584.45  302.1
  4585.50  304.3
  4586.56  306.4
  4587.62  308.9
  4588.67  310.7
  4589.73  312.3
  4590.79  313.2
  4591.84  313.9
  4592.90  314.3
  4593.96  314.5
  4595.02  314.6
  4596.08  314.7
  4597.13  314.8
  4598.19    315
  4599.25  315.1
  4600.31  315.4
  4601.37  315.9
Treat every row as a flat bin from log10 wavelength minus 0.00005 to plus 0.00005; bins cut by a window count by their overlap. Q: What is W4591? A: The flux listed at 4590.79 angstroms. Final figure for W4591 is 313.2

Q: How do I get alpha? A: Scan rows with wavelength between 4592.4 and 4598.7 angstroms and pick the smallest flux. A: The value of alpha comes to 314.3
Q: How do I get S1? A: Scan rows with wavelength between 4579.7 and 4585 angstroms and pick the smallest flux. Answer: 300.5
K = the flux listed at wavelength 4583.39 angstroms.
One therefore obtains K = 301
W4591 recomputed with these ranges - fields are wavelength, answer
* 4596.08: 314.7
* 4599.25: 315.1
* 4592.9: 314.3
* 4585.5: 304.3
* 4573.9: 314.9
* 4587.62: 308.9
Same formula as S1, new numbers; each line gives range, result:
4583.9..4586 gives 302.1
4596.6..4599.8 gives 314.8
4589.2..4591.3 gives 312.3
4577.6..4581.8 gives 300.8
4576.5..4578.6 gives 305.2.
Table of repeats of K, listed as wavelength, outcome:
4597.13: 314.8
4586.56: 306.4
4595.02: 314.6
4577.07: 307.3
